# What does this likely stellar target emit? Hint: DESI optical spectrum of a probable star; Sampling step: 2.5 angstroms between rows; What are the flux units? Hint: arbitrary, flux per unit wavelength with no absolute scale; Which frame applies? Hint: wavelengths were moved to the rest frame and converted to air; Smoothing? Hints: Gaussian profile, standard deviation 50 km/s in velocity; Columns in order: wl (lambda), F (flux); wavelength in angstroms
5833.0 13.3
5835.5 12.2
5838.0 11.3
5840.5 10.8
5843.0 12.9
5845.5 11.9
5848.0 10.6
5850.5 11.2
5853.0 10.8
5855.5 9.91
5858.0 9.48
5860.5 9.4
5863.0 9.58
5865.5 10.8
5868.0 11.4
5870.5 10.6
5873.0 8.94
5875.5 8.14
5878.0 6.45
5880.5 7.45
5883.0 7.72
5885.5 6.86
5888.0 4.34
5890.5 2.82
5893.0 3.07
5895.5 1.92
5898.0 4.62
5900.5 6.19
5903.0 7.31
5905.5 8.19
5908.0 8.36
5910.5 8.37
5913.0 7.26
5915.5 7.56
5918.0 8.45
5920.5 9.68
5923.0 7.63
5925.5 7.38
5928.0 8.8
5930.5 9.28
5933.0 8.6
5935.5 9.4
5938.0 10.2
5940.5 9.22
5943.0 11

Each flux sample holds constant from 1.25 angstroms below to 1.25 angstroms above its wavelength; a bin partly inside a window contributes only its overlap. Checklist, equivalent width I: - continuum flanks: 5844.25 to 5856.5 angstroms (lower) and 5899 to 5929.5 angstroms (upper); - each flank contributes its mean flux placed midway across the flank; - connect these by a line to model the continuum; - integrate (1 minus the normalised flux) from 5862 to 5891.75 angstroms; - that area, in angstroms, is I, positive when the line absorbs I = 5.6 angstroms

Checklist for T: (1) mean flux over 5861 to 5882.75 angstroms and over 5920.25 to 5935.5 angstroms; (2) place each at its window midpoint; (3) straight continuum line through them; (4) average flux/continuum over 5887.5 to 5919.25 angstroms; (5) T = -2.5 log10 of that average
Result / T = 0.40 mag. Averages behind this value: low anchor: 9.11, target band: 6.08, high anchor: 8.56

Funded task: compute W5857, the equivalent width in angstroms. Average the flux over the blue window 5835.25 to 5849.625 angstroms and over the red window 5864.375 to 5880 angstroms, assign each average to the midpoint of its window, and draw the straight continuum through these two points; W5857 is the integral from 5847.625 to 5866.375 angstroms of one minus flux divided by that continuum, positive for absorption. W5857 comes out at 0.46 angstroms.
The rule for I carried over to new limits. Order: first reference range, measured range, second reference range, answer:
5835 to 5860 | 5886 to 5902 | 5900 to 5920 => 8.5 angstroms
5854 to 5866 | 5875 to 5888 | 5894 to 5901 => -1.1 angstroms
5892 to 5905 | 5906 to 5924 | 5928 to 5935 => -3.5 angstroms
